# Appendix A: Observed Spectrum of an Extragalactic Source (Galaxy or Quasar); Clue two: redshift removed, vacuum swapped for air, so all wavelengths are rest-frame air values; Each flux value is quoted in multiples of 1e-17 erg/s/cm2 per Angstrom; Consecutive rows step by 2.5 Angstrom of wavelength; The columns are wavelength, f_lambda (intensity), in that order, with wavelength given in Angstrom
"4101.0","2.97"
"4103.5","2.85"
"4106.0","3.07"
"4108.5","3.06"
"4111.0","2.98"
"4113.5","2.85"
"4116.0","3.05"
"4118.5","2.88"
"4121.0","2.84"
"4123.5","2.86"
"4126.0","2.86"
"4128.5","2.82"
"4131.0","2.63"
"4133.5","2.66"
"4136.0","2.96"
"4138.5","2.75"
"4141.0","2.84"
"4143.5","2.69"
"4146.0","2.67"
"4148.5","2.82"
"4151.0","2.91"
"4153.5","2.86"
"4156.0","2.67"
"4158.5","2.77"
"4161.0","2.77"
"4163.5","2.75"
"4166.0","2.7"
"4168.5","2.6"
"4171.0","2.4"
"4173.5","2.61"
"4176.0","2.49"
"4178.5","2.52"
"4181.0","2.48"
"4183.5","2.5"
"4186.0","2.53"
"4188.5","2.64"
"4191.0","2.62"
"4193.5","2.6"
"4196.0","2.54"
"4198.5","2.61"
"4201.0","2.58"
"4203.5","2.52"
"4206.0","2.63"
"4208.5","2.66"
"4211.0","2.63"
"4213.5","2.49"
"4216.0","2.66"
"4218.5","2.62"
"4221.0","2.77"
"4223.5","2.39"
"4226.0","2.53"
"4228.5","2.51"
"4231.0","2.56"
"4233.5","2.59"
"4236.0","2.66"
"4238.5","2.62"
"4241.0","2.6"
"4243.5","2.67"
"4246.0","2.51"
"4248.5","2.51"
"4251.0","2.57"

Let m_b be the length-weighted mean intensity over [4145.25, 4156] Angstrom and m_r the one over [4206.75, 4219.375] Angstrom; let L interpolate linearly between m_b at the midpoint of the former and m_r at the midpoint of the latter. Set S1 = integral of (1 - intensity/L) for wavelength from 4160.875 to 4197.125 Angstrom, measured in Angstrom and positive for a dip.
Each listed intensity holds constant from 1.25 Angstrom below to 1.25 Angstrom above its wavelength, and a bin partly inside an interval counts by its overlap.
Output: 1.87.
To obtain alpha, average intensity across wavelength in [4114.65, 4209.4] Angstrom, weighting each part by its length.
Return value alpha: 2.69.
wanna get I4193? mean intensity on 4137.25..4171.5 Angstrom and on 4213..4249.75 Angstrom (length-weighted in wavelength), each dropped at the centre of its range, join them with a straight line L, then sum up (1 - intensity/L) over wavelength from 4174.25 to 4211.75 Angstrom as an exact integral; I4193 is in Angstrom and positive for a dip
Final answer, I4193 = 1.24 Angstrom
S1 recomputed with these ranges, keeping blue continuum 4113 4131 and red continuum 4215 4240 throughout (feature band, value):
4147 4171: 0.23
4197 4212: 0.26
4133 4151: 0.18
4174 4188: 1.00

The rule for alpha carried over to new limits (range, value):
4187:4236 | 2.59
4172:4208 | 2.56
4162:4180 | 2.58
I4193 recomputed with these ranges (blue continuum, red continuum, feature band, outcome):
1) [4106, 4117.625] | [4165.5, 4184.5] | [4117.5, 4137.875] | 0.5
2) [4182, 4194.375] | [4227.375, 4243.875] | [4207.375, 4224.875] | -0.1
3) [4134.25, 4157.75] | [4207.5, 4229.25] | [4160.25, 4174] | 0.5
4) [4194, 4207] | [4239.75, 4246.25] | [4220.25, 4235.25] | 0.2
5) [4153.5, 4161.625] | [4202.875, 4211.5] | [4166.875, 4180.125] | 0.9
